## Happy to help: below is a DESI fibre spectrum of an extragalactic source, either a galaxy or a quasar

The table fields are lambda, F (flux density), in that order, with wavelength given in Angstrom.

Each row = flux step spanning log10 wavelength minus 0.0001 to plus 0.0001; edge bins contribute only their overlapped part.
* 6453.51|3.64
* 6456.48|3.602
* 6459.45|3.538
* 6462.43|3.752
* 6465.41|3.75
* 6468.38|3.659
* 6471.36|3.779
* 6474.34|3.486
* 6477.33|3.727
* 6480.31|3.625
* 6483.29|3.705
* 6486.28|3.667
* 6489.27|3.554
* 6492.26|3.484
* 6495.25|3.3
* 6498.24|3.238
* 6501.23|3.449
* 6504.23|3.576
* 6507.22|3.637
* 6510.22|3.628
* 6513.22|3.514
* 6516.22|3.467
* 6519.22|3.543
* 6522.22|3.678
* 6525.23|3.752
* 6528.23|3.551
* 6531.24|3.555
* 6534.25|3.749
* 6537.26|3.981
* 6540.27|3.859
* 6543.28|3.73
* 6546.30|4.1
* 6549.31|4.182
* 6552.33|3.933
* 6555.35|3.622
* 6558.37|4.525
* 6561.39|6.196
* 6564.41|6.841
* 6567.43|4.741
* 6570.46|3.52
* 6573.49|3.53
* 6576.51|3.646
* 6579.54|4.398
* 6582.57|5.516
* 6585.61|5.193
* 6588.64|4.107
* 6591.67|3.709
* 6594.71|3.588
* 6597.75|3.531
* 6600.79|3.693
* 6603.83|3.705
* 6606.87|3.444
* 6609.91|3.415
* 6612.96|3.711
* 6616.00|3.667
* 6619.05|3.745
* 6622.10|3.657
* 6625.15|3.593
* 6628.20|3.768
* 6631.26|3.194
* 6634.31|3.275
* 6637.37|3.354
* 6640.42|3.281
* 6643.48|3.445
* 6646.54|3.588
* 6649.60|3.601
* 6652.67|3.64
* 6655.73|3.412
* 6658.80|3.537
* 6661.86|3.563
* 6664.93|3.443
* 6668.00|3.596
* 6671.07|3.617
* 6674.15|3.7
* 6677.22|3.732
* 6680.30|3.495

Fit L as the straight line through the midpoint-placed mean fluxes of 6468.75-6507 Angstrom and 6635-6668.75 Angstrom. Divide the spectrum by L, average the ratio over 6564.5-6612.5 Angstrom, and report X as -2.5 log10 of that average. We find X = -0.16 mag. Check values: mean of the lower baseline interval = 3.56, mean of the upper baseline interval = 3.49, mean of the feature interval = 4.06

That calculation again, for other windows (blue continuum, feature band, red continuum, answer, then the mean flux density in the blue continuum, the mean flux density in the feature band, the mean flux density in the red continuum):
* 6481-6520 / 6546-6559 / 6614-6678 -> -0.146 mag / 3.52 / 4.04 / 3.54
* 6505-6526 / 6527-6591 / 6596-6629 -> -0.191 mag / 3.6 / 4.3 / 3.63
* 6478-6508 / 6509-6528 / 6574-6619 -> 0.010 mag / 3.53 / 3.59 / 3.94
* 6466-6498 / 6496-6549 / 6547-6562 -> 0.105 mag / 3.59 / 3.66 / 4.37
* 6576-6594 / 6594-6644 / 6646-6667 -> 0.136 mag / 4.43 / 3.53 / 3.54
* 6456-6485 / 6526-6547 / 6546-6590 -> 0.132 mag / 3.66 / 3.78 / 4.55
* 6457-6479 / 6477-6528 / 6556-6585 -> 0.134 mag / 3.67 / 3.56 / 4.75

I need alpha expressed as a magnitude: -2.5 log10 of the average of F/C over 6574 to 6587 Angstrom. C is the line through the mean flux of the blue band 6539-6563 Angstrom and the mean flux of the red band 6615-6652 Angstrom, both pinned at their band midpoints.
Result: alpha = -0.15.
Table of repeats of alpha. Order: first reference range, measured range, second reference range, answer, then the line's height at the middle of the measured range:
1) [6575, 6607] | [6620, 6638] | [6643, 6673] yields 0.087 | 3.78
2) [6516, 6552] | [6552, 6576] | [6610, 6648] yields -0.239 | 3.7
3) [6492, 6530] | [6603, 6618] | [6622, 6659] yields -0.030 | 3.49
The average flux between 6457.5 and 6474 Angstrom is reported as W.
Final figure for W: 3.68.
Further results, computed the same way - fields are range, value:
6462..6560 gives 3.69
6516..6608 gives 4.1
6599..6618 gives 3.61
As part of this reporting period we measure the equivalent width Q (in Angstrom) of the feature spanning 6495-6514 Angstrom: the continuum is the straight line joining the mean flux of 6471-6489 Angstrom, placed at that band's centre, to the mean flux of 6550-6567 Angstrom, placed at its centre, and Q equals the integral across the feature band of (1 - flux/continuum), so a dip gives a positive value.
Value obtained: 2.7 Angstrom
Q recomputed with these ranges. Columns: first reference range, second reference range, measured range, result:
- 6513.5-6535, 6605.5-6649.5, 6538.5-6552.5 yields -1.5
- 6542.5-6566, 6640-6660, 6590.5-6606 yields 1.9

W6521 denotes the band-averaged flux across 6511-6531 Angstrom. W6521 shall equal 3.58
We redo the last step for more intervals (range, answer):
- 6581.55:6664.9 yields 3.68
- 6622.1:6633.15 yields 3.53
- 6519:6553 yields 3.81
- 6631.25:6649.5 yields 3.39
